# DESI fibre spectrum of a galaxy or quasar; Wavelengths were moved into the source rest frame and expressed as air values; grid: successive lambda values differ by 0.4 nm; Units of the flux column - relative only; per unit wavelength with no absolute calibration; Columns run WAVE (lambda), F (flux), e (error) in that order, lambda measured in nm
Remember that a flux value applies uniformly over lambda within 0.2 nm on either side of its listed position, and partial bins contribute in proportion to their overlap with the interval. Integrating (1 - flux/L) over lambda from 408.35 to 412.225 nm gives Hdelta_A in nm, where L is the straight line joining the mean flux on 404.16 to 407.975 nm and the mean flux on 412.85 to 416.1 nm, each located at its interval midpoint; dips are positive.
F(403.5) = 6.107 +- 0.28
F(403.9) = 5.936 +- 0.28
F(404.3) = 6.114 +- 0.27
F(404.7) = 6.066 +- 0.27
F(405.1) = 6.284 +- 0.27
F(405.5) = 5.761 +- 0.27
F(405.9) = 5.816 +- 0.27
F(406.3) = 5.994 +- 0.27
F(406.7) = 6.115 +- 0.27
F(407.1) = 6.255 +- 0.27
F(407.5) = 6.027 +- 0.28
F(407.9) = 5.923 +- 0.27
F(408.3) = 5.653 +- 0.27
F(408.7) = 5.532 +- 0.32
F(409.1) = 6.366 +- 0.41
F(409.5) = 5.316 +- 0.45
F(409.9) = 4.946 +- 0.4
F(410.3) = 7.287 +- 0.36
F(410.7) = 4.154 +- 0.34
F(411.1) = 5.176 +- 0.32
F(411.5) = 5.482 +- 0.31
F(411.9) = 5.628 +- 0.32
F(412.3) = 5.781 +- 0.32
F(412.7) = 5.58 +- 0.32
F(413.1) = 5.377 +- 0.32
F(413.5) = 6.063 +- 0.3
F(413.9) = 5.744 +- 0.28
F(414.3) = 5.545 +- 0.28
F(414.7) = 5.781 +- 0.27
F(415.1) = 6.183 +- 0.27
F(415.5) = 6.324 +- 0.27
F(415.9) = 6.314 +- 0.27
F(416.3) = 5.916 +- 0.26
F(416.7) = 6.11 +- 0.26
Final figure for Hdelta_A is 0.27 nm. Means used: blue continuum 6.04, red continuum 5.91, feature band 5.55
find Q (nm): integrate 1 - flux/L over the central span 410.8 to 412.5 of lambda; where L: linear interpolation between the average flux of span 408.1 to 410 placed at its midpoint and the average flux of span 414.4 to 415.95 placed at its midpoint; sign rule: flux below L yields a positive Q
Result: 0.109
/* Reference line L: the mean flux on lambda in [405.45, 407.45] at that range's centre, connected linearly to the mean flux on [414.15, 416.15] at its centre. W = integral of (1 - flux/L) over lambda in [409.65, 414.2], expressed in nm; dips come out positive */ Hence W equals 0.35 nm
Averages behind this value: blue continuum 6.01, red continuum 6.04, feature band 5.56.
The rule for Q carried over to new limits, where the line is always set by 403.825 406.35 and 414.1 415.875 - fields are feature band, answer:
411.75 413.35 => 0.104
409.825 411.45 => 0.152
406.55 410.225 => 0.097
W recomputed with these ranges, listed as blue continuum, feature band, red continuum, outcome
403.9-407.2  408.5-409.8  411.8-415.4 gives 0.05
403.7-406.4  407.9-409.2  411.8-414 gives 0.01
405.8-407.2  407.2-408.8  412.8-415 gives 0.04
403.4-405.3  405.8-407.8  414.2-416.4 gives 0.01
